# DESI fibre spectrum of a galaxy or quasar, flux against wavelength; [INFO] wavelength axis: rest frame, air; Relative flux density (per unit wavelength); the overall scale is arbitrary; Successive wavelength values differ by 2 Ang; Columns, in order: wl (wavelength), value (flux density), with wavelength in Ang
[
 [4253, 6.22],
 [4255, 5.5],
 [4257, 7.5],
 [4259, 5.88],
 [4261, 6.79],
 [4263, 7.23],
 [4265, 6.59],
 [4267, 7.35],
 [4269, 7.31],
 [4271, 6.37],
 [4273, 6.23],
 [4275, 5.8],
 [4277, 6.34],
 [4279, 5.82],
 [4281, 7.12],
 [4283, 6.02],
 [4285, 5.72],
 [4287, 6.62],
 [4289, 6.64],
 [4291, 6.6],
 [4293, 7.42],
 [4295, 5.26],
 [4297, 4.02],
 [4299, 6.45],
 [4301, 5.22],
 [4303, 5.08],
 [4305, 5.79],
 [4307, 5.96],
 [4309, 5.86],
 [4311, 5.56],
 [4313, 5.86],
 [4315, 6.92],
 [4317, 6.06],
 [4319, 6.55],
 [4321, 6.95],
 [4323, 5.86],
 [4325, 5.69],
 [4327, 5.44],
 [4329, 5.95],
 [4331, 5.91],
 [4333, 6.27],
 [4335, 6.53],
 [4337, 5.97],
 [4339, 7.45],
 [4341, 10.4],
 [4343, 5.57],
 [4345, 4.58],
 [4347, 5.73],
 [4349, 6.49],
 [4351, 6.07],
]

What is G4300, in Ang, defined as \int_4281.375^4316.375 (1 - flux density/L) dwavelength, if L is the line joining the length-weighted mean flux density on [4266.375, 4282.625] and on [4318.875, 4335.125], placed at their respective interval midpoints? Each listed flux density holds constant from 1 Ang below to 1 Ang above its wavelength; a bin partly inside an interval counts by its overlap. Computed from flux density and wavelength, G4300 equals 1.9 Ang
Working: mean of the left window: 6.5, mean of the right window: 6.08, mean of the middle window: 5.96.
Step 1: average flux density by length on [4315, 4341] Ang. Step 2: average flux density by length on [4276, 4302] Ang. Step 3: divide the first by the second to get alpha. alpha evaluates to 1.1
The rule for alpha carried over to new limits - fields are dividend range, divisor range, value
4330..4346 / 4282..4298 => 1.09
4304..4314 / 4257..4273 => 0.85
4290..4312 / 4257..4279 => 0.87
